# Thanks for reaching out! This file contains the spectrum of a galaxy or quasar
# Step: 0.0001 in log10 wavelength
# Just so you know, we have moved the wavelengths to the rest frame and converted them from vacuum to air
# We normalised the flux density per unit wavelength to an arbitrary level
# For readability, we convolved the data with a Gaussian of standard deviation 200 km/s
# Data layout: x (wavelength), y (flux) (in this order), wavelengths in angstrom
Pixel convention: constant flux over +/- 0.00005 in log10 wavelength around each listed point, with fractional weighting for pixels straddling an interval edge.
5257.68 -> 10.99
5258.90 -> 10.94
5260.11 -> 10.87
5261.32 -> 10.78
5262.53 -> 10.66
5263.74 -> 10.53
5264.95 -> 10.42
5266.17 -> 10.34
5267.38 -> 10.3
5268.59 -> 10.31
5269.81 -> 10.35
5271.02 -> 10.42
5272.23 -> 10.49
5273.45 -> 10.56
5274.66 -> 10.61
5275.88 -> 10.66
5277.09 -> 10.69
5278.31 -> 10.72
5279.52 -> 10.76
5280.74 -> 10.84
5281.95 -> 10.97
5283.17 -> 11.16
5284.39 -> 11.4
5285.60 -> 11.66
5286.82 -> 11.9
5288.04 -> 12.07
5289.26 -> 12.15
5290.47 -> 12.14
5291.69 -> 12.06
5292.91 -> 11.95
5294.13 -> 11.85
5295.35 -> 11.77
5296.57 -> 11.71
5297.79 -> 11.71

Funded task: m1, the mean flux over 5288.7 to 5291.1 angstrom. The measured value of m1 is 12.2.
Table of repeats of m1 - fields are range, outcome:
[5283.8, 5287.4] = 11.7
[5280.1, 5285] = 11.1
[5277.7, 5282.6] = 10.8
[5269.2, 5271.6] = 10.4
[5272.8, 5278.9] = 10.6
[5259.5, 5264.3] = 10.7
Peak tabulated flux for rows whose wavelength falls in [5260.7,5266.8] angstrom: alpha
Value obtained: 10.78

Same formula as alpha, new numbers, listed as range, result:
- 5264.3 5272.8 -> 10.49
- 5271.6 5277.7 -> 10.69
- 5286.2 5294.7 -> 12.15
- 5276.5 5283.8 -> 11.16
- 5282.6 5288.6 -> 12.07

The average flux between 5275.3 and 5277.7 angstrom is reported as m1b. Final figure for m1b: 10.7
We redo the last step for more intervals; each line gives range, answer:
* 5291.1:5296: 11.9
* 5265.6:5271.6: 10.3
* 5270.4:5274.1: 10.5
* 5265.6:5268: 10.3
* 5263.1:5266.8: 10.4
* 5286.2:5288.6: 12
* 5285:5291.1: 12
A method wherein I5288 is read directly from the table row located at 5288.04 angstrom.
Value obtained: 12.07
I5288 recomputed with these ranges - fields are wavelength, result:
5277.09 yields 10.69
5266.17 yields 10.34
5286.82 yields 11.9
